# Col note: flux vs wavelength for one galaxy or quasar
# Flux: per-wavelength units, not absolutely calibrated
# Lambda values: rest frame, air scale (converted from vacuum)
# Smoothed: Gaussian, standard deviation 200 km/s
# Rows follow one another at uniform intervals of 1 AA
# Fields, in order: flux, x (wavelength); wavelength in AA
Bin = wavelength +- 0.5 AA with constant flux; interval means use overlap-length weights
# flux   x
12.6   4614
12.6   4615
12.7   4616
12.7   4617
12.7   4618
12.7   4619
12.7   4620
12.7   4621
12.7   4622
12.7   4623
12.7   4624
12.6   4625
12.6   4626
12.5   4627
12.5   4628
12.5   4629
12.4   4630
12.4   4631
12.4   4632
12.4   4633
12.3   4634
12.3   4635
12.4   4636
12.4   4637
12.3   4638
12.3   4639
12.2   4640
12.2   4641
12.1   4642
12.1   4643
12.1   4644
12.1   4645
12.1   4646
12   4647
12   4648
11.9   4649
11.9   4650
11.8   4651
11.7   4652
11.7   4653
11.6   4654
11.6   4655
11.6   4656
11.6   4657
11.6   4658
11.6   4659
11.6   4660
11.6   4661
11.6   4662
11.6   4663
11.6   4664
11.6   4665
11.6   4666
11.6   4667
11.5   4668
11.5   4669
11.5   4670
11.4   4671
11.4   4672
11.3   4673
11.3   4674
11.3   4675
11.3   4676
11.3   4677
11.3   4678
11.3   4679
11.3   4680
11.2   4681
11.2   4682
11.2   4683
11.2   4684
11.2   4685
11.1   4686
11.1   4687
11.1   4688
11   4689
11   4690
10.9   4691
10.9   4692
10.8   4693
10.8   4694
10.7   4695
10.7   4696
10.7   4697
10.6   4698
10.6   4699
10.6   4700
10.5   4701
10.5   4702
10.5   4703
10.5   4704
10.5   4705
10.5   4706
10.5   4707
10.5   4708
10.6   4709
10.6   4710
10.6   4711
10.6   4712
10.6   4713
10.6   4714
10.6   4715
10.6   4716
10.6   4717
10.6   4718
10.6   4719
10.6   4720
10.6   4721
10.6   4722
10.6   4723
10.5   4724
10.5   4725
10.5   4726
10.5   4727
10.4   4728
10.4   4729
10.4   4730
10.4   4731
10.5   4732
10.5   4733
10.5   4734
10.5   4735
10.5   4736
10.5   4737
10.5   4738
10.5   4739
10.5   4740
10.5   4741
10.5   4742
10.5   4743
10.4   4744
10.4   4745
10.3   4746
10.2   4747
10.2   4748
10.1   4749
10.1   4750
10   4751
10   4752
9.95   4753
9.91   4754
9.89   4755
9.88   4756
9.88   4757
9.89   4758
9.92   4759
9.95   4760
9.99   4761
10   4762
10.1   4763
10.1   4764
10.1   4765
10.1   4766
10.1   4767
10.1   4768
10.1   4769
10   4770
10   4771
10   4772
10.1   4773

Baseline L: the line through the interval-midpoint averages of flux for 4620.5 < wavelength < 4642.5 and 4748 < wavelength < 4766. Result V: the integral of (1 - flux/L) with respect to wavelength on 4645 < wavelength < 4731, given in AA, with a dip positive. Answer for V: 2.1 AA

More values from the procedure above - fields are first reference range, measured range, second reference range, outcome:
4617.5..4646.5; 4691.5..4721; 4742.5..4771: 1.11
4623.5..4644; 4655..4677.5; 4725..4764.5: 0.48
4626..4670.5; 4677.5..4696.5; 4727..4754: 0.39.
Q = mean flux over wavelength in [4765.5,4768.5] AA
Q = 10.1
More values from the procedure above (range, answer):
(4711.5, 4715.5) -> 10.6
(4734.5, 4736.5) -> 10.5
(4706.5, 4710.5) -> 10.6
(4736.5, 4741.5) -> 10.5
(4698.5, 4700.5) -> 10.6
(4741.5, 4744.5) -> 10.5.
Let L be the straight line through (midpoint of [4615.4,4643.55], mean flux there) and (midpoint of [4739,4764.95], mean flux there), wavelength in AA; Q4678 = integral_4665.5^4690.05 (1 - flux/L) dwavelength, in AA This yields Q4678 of 0.5 AA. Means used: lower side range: 12.5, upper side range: 10.1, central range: 11.3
